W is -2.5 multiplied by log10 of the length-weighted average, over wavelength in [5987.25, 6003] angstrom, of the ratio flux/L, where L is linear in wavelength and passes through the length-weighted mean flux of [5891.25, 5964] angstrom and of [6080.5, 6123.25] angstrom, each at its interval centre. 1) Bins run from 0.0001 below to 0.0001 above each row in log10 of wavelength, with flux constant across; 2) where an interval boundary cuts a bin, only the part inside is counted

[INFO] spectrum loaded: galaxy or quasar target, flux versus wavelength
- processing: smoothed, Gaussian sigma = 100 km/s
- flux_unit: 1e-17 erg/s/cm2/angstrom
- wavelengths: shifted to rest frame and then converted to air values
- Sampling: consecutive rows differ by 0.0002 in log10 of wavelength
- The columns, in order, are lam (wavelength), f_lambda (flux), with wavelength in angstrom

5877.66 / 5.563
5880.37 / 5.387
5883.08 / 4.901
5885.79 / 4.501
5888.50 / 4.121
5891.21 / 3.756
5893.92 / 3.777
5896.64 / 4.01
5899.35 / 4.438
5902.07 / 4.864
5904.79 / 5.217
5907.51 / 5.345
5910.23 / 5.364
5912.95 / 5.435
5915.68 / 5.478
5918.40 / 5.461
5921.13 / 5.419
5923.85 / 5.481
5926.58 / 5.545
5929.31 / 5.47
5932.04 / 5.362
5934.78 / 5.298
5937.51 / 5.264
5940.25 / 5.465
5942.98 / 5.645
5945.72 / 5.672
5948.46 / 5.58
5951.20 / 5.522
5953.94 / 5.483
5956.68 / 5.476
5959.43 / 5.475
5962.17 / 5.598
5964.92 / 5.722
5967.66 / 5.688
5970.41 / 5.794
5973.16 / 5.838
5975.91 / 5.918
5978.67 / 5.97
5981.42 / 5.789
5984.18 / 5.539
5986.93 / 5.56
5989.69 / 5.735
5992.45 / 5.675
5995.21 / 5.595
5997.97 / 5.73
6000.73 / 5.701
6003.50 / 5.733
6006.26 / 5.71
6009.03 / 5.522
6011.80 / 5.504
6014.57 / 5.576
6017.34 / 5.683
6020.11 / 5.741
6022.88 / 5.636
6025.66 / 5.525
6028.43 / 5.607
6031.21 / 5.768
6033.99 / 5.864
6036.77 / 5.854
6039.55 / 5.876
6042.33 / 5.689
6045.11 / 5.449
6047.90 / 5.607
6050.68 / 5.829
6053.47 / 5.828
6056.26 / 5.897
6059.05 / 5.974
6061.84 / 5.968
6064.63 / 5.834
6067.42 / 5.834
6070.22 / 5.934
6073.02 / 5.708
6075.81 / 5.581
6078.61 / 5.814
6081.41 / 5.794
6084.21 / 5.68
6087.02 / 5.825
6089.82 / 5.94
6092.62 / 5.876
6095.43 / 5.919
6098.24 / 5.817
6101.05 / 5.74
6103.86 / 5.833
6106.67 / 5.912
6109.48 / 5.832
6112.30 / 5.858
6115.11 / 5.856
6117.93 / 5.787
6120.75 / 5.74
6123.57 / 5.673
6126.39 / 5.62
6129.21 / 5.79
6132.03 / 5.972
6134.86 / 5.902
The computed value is -0.04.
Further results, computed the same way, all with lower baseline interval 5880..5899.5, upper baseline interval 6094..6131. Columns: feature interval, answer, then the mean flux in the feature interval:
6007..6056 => -0.09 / 5.68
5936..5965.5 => -0.17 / 5.53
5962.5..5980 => -0.19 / 5.81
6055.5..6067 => -0.09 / 5.92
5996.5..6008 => -0.13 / 5.71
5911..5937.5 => -0.19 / 5.43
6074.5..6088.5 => -0.03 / 5.74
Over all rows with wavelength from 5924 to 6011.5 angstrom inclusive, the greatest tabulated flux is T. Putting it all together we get 5.97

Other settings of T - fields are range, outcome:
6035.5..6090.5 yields 5.974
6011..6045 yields 5.876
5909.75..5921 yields 5.478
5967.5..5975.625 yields 5.838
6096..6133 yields 5.972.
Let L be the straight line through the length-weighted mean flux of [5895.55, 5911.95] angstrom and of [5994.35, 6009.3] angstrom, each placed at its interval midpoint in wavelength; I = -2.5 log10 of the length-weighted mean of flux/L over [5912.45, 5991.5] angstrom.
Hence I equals -0.06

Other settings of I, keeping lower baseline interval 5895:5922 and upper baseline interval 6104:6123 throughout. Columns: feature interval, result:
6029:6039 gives -0.05 mag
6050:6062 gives -0.05 mag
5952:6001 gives -0.07 mag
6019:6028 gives -0.03 mag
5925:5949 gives -0.06 mag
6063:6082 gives -0.02 mag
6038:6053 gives -0.02 mag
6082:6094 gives -0.02 mag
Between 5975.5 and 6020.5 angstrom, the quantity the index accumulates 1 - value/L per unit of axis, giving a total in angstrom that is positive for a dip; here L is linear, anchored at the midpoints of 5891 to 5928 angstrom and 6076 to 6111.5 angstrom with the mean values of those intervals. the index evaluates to -2.34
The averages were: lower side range 5.01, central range 5.68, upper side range 5.82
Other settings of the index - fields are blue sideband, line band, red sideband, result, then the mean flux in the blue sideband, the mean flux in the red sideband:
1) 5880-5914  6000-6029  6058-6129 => -1.49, 4.68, 5.81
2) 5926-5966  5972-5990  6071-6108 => -0.61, 5.5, 5.81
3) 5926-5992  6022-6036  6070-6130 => 0.02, 5.6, 5.79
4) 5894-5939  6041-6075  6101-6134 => -1.05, 5.18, 5.81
